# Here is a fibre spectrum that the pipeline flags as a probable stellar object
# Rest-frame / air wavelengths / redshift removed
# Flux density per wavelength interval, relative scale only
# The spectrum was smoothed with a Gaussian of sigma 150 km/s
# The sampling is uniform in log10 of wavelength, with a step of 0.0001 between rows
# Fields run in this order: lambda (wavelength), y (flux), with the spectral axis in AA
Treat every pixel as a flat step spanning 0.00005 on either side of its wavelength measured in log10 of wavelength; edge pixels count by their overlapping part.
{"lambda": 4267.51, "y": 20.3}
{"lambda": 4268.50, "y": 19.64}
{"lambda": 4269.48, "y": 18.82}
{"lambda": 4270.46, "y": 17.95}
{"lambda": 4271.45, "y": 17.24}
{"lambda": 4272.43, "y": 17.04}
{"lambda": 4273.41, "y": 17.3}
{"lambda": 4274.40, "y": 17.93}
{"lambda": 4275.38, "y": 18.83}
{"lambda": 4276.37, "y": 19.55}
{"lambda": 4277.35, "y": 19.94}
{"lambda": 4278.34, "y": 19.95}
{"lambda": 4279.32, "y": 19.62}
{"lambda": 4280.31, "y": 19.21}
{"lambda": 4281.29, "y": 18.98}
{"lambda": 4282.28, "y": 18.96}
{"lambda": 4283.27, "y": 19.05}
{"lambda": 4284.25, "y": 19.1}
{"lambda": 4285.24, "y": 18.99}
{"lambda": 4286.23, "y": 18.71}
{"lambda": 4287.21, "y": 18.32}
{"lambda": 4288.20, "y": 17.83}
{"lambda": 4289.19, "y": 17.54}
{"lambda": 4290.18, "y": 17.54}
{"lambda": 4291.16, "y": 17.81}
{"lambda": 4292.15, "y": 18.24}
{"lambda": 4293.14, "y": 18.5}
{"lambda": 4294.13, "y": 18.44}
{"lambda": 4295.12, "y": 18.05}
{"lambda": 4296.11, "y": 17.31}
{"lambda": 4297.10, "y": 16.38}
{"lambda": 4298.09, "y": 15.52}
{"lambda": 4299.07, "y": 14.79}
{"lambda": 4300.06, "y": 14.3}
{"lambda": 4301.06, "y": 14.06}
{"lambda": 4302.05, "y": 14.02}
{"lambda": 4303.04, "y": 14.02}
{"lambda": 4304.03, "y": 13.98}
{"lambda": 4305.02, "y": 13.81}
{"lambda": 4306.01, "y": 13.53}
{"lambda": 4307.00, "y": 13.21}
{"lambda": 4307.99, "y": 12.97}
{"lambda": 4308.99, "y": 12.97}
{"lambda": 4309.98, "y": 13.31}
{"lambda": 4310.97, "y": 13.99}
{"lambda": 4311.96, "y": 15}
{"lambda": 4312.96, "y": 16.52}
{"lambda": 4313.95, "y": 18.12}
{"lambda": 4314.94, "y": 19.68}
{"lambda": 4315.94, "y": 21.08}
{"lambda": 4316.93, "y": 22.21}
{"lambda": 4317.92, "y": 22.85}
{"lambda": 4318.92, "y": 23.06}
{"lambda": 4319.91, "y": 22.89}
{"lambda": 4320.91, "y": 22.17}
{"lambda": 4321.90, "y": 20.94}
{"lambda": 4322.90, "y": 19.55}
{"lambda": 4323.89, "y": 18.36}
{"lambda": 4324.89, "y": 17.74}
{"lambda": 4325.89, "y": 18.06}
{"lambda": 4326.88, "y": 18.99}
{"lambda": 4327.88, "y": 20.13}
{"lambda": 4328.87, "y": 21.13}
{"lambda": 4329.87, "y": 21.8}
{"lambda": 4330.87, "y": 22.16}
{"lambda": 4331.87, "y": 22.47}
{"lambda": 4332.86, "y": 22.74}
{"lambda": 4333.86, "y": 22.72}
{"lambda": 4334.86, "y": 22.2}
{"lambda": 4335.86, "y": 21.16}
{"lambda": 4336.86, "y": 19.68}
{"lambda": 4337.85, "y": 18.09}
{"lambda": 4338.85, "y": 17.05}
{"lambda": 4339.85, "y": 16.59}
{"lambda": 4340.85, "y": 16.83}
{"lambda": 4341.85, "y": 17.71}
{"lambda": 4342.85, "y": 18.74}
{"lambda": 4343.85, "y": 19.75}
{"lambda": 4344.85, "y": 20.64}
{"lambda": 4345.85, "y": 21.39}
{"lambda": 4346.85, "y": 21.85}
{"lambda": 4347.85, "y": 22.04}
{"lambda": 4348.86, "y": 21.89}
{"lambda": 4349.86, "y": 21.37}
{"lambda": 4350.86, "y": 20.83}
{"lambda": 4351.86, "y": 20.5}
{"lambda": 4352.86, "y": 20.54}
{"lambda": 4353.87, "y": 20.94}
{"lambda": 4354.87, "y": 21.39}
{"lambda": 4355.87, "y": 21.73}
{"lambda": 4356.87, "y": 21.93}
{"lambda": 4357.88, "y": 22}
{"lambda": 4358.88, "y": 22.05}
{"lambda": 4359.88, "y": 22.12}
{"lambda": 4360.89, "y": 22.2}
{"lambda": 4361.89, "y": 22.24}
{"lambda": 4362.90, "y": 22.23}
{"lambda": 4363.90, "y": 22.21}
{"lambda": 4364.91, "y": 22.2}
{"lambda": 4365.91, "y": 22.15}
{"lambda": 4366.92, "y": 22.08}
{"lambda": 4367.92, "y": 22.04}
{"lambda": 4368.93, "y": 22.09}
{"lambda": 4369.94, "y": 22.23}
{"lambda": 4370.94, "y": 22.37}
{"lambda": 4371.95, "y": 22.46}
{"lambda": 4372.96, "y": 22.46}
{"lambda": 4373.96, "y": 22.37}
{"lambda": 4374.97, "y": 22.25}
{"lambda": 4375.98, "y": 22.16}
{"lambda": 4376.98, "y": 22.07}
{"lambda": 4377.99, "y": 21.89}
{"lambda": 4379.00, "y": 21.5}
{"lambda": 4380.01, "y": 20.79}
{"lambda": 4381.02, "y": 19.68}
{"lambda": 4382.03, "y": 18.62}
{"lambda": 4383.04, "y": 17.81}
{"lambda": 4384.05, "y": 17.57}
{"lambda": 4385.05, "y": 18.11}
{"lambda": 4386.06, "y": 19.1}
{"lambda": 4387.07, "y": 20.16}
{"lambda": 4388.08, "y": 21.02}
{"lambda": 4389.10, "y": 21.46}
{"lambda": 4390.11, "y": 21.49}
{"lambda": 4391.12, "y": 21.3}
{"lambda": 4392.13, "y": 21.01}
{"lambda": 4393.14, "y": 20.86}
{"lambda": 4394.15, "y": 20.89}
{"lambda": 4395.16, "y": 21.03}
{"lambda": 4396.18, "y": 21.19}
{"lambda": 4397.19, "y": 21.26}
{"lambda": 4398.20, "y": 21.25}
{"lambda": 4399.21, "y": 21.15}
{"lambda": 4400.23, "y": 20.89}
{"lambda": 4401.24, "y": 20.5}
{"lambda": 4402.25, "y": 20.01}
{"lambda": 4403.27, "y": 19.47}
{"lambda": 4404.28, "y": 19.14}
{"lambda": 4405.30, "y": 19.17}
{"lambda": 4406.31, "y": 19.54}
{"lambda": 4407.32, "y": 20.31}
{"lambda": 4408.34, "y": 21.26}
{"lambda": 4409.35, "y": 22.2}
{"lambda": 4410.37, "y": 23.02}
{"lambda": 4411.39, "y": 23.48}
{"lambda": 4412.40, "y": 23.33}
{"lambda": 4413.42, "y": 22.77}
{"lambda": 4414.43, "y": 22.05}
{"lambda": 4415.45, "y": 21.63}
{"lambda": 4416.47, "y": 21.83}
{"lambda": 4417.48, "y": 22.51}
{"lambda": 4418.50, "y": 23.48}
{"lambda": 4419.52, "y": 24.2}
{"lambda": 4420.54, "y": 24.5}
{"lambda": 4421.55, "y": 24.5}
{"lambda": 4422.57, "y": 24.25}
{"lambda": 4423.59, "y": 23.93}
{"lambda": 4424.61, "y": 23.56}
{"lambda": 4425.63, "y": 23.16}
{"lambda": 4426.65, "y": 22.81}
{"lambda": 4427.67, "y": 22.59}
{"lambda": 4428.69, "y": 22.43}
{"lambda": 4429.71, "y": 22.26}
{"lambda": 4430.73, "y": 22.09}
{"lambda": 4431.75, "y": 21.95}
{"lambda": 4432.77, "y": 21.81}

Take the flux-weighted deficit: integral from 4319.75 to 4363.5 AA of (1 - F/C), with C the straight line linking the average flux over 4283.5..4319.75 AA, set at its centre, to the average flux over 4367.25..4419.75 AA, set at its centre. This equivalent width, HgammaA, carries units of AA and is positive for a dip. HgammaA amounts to -4.4 AA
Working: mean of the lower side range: 16.9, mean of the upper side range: 21.2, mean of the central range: 20.7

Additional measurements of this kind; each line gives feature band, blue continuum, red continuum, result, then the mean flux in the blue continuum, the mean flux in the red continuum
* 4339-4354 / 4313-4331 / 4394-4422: 0.58 AA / 20.5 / 21.7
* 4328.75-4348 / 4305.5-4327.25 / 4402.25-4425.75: -1.32 AA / 18.1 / 22.3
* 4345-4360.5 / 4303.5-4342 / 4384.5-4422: -1.43 AA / 18.7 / 21.4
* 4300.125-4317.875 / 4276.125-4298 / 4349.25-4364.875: 3.55 AA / 18.5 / 21.6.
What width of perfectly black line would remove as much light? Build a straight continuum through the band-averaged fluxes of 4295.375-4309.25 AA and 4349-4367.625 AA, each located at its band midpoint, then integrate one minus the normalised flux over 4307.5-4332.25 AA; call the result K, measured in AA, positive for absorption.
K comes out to -3.5 AA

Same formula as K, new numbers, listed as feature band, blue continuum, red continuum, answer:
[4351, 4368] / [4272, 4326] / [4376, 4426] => -1.64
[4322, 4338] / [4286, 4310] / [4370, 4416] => -2.67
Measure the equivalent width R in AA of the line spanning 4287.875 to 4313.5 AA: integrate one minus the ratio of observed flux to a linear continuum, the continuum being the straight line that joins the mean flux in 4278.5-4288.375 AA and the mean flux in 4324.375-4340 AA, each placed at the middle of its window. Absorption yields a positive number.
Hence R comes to 5.1 AA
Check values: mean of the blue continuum 19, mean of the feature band 15.5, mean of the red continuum 20.2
